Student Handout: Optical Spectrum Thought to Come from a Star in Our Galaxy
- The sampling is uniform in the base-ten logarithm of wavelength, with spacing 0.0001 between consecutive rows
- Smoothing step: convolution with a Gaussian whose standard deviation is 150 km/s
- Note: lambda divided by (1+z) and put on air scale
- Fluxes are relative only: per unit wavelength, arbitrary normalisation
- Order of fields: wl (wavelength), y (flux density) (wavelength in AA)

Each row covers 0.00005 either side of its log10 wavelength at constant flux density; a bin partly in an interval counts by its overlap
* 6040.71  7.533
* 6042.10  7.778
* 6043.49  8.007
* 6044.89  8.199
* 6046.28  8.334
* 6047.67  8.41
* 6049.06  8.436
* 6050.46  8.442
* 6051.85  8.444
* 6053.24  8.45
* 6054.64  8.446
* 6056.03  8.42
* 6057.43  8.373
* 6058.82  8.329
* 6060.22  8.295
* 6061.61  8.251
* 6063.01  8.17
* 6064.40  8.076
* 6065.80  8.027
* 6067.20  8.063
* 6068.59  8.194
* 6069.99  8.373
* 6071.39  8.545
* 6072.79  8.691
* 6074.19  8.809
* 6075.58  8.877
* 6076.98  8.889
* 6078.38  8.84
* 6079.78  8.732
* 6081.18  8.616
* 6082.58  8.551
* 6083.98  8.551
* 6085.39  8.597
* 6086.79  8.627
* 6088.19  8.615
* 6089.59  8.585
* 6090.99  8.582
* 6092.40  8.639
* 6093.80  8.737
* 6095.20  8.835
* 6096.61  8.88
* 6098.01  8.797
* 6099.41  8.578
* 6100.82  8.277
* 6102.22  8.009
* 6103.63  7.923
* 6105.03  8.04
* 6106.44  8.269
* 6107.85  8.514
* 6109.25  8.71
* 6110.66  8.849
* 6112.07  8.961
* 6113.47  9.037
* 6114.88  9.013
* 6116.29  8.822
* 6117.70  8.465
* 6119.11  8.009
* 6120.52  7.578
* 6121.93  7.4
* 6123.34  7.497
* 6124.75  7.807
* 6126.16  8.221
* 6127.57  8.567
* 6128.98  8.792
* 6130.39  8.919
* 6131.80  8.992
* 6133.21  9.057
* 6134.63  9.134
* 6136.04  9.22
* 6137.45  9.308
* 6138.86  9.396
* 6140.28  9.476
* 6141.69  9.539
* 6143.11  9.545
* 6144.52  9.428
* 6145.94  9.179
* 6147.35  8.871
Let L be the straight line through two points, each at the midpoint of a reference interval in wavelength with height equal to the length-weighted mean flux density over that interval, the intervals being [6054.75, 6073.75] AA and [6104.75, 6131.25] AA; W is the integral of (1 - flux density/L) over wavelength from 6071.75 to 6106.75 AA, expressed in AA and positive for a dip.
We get -1.0 AA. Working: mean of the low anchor 8.3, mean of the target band 8.58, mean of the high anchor 8.4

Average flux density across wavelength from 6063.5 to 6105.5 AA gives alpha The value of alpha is 8.52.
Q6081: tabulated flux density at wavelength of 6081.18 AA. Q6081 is 8.616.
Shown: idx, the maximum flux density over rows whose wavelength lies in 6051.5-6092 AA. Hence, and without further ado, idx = 8.889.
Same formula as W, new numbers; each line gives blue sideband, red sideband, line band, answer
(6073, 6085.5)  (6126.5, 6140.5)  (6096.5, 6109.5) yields 0.73 AA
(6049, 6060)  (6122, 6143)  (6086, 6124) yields 0.98 AA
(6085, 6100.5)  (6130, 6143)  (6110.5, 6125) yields 1.11 AA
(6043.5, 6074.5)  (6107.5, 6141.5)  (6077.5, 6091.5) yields -0.27 AA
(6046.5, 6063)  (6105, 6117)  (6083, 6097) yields -0.10 AA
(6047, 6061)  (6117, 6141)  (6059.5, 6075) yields 0.21 AA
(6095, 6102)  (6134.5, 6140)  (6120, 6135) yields 1.28 AA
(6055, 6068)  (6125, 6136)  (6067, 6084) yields -0.54 AA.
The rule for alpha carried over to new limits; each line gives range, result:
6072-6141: 8.62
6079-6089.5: 8.61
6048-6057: 8.43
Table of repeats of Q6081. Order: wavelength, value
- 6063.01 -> 8.17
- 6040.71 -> 7.533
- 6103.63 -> 7.923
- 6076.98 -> 8.889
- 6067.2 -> 8.063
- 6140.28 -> 9.476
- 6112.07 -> 8.961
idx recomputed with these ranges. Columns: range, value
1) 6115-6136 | 9.134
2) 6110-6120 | 9.037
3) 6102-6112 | 8.849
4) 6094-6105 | 8.88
